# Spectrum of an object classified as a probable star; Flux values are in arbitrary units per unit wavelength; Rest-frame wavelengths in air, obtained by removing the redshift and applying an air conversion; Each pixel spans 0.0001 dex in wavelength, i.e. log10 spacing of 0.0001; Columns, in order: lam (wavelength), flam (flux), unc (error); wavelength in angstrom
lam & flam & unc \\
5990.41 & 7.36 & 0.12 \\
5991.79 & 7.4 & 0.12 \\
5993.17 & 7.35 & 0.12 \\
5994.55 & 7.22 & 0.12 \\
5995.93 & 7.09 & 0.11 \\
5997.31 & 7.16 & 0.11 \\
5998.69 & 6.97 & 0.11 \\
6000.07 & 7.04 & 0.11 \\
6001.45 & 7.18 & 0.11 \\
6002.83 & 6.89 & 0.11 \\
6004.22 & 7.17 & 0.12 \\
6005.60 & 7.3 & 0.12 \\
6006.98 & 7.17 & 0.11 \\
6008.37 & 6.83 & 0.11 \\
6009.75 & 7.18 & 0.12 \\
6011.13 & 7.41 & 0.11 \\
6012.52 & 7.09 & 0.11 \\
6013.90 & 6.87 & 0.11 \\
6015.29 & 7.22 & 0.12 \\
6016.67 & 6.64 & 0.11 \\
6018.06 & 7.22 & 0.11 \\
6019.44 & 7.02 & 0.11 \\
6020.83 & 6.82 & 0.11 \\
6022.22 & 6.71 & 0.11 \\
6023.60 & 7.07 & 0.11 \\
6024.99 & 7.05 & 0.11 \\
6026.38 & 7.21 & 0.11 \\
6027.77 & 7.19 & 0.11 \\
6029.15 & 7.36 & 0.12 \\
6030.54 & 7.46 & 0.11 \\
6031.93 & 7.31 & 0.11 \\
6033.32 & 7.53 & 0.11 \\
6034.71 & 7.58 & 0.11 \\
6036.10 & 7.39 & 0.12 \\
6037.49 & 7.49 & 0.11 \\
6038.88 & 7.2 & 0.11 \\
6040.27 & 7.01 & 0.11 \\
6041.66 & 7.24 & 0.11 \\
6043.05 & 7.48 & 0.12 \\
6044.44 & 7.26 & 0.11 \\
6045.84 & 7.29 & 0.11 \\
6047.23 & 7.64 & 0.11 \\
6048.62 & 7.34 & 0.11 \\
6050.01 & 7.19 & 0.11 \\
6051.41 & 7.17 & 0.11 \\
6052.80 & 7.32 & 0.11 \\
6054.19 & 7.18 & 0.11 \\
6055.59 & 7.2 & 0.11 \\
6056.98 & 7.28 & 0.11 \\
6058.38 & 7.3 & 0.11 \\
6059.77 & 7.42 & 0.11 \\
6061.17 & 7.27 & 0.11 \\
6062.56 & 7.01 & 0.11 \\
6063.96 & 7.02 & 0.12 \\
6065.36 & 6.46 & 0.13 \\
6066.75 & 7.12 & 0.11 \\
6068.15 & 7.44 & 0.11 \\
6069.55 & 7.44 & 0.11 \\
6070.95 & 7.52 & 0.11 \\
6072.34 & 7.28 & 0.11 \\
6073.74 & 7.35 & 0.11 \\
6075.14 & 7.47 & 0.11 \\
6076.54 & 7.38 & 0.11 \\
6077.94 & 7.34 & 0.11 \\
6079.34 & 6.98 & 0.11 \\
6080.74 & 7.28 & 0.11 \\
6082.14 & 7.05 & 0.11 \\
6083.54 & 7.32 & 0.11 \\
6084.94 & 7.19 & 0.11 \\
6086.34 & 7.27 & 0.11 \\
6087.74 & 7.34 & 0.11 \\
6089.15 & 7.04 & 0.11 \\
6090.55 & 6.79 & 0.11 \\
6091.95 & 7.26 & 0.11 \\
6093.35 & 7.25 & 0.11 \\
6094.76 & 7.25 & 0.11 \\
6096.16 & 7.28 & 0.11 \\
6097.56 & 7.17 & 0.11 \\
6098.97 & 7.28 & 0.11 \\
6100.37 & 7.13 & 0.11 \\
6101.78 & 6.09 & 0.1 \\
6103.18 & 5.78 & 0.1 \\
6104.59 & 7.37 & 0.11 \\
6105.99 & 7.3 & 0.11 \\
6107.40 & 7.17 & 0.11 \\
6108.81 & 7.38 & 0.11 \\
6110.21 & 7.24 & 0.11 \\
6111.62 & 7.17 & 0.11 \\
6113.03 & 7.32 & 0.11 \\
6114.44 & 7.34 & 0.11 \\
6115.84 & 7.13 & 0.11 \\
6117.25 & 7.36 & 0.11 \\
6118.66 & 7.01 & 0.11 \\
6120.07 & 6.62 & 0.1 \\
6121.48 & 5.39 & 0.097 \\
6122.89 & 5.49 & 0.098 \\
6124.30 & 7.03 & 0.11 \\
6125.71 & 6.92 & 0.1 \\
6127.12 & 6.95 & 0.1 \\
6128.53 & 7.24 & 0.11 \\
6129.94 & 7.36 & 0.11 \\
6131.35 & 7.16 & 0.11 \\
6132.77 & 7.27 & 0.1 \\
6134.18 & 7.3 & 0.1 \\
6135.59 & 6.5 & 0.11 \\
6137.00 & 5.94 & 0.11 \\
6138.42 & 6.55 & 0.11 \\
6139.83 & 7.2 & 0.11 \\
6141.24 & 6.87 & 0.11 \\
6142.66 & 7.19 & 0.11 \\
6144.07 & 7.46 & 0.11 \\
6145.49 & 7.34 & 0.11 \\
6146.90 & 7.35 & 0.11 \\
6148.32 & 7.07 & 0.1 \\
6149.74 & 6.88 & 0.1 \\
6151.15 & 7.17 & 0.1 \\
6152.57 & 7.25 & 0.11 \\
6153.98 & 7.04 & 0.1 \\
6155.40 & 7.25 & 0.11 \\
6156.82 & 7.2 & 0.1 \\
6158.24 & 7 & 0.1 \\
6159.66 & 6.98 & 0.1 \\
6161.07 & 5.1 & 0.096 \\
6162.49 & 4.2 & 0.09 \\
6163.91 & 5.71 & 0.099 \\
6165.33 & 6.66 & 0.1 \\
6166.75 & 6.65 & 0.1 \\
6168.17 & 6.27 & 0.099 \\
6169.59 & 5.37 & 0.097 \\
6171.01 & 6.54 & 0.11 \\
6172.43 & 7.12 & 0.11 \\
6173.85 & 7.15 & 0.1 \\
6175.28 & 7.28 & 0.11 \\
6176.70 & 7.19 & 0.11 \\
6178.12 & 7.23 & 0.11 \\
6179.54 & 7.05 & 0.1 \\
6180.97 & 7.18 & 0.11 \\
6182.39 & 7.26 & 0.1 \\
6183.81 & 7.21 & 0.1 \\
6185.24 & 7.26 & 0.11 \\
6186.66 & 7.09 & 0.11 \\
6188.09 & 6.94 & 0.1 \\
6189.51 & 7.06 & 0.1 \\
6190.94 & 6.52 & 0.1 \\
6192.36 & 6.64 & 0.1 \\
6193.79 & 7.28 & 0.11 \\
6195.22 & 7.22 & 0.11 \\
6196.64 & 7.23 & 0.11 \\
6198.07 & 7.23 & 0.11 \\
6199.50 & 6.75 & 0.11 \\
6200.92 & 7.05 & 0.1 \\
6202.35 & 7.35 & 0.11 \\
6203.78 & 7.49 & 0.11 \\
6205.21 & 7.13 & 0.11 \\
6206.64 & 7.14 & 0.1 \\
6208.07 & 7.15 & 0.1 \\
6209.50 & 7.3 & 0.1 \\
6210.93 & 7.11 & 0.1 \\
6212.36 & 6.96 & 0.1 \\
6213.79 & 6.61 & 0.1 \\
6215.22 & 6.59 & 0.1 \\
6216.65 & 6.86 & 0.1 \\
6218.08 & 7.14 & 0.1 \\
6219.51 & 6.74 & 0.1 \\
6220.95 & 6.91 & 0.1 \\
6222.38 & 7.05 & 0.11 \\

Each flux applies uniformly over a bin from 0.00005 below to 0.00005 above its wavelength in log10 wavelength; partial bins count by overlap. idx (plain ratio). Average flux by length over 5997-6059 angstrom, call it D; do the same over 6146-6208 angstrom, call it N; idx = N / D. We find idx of 0.96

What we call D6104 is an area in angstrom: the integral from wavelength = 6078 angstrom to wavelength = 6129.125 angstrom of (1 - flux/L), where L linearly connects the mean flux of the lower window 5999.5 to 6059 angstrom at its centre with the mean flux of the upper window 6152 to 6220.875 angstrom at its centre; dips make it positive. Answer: 0.3 angstrom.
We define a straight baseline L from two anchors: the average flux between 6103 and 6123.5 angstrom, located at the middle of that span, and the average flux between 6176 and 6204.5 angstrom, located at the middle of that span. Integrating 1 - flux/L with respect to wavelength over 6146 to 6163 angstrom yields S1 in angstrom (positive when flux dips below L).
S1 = 0.7 angstrom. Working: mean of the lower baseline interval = 6.9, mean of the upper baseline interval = 7.11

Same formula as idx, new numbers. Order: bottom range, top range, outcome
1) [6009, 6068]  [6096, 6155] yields 0.97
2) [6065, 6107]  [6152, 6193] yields 0.94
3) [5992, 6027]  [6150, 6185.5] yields 0.95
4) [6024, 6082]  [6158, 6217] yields 0.94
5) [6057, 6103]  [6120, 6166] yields 0.94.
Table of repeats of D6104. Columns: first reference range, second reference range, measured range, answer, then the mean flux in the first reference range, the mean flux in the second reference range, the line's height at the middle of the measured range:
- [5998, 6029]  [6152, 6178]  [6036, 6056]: -0.96 angstrom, 7.06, 6.57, 6.96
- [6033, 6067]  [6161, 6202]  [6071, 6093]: -0.29 angstrom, 7.25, 6.77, 7.14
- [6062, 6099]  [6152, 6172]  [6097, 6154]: -1.91 angstrom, 7.2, 6.38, 6.75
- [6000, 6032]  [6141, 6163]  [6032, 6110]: -2.35 angstrom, 7.1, 6.86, 7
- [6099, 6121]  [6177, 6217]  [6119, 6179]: 2.48 angstrom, 7.02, 7.07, 7.04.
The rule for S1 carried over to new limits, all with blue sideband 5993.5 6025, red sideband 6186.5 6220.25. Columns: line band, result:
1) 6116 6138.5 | 0.9 angstrom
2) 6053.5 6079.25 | -0.7 angstrom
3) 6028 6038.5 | -0.6 angstrom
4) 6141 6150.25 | -0.2 angstrom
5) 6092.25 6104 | 0.2 angstrom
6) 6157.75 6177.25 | 1.9 angstrom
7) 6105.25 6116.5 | -0.3 angstrom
